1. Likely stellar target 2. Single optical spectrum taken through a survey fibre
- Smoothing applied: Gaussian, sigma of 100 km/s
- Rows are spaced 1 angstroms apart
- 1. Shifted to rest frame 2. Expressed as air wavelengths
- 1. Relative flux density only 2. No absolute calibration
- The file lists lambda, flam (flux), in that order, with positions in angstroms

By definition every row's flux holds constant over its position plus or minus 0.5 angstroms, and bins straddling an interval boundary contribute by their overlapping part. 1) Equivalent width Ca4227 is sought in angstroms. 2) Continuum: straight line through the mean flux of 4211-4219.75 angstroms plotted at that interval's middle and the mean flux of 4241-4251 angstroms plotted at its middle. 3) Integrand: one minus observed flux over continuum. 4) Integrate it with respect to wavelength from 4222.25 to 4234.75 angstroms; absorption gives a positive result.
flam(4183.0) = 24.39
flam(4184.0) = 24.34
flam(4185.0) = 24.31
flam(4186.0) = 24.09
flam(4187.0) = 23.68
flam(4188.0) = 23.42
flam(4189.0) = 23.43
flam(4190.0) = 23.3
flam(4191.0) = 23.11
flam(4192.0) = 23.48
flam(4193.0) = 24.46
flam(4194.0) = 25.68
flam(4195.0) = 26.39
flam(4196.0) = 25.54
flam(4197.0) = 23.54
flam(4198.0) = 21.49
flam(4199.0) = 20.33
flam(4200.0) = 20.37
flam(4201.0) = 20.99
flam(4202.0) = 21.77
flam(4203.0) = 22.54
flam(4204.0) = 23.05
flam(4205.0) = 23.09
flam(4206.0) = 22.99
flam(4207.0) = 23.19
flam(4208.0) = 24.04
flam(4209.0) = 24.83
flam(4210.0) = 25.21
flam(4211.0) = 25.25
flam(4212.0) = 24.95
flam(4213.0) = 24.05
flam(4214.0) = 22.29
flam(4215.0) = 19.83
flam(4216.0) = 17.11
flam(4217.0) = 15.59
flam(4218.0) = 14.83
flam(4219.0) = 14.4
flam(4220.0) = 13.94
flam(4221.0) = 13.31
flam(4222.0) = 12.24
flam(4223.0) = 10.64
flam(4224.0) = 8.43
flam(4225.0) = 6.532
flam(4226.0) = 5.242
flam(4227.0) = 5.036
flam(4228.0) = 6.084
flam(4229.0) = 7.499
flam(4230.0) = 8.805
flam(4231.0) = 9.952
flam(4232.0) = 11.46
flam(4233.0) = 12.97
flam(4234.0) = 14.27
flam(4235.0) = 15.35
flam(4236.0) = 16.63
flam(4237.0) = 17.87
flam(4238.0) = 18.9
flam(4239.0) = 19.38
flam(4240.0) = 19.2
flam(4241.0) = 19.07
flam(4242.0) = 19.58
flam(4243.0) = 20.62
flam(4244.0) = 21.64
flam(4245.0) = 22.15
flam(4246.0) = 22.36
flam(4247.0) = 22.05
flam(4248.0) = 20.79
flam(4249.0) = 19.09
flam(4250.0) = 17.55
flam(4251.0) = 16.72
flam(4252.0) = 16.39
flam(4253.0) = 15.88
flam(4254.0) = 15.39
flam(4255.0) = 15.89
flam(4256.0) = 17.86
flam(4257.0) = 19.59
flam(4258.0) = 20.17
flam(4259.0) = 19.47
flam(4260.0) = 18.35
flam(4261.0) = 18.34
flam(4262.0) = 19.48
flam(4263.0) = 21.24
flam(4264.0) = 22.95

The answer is 6.75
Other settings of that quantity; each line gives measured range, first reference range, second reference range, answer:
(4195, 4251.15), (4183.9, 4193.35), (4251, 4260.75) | 7.5 angstroms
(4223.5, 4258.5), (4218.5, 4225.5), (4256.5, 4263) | 0.2 angstroms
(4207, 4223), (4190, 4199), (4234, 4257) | 1.9 angstroms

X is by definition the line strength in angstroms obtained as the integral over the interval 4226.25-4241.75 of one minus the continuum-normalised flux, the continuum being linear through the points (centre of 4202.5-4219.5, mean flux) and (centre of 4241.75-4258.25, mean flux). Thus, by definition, 5.0 angstroms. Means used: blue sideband 21.6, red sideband 19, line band 13.5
